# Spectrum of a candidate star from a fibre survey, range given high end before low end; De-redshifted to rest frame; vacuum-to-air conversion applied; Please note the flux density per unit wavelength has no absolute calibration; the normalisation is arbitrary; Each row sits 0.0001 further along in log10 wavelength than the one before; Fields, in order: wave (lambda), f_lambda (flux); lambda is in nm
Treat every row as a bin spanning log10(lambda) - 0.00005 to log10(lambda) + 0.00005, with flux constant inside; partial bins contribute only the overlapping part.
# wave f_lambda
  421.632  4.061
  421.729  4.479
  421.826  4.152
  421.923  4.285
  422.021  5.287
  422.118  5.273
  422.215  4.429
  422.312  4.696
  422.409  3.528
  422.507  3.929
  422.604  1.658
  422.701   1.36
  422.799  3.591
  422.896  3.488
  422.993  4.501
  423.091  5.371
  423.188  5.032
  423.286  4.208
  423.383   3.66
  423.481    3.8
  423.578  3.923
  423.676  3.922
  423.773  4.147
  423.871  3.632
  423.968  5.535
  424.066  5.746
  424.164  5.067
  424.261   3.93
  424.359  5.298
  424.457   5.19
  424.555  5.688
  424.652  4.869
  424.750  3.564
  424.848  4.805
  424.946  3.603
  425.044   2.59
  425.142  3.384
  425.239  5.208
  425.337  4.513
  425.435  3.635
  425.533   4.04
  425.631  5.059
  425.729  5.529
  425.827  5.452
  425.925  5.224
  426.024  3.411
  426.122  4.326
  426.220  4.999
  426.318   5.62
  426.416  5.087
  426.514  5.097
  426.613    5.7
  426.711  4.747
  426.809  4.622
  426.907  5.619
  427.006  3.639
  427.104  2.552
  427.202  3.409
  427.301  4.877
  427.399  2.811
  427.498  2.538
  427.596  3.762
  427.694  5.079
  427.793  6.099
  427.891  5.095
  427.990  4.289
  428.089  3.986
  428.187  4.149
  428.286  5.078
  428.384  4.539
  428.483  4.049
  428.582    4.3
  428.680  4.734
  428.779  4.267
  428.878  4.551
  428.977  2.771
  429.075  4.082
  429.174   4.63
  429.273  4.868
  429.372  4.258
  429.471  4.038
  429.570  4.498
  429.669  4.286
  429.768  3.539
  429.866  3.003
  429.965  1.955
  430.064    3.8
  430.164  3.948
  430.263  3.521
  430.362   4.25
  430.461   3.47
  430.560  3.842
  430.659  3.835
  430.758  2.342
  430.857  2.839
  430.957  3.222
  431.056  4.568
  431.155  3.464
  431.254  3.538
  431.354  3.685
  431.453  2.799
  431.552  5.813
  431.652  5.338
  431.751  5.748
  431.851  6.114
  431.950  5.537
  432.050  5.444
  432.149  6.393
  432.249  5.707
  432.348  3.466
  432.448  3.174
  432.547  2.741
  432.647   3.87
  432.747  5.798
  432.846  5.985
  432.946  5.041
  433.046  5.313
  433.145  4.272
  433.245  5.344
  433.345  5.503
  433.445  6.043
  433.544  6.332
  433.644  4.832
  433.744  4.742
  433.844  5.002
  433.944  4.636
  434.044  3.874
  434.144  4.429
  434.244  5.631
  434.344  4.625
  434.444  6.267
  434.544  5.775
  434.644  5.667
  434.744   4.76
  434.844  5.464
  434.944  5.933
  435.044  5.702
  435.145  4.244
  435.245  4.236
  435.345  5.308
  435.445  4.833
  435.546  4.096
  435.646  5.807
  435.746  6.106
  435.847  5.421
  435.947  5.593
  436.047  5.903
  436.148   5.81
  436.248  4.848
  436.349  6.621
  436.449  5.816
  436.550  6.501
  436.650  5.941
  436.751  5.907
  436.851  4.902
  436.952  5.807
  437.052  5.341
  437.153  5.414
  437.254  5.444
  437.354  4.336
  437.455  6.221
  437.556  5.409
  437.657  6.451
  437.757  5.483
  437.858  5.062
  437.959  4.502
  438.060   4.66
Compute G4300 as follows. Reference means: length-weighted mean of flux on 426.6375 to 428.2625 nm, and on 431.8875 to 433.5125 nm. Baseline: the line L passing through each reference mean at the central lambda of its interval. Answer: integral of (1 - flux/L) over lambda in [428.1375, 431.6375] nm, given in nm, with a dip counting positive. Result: 0.51 nm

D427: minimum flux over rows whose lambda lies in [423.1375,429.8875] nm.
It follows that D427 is 2.538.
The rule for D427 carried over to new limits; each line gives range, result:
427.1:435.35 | 1.955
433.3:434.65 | 3.874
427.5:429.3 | 2.771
